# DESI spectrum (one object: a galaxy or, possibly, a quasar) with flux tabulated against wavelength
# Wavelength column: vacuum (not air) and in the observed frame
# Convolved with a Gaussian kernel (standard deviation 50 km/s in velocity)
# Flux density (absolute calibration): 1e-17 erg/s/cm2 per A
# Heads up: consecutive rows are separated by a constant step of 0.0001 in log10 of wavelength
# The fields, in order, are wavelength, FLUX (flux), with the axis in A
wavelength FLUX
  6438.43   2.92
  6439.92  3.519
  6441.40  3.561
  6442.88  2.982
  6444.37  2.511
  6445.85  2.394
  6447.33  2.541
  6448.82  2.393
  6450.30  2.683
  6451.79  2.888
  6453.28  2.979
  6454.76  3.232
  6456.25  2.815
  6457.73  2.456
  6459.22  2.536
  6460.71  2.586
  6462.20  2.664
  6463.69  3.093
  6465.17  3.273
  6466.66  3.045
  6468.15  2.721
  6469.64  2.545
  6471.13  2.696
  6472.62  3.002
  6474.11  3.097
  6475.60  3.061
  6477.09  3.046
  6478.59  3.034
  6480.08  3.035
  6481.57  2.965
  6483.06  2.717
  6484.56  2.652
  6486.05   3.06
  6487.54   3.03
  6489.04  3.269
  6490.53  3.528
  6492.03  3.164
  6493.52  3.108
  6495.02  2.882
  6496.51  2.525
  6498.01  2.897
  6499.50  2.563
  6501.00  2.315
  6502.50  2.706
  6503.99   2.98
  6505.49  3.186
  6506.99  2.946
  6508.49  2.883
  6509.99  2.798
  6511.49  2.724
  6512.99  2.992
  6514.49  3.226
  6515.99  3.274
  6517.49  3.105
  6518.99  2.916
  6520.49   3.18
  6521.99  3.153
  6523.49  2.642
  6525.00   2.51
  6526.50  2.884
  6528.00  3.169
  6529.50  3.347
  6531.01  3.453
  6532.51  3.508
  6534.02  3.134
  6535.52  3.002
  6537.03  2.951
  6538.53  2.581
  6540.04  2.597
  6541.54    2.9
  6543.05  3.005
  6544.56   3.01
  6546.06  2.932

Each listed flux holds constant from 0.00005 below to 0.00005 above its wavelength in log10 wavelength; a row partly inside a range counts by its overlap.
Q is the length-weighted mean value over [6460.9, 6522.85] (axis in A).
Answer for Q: 2.95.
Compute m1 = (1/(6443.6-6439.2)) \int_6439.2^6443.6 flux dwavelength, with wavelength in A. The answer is 3.36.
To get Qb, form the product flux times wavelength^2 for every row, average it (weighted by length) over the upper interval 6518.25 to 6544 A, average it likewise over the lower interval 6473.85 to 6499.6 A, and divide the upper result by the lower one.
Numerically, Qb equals 1.02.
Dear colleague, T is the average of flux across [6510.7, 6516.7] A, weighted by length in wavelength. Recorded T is 3.05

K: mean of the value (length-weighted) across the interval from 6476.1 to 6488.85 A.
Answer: 2.96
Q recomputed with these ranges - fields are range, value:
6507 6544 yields 3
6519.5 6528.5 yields 2.92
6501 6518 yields 2.95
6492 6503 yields 2.75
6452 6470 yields 2.84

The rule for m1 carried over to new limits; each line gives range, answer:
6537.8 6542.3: 2.69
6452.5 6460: 2.8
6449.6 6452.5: 2.78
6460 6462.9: 2.62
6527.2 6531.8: 3.32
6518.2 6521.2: 3.05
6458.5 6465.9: 2.83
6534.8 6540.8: 2.78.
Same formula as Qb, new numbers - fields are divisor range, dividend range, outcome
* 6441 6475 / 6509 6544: 1.09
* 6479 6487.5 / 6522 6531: 1.04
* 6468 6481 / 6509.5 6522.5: 1.05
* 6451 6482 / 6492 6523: 1.02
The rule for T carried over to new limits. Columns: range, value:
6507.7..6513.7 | 2.85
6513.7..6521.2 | 3.14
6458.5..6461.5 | 2.56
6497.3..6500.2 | 2.74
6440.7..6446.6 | 2.86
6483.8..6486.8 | 2.86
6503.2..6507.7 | 3.04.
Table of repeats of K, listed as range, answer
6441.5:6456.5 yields 2.77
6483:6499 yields 2.99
